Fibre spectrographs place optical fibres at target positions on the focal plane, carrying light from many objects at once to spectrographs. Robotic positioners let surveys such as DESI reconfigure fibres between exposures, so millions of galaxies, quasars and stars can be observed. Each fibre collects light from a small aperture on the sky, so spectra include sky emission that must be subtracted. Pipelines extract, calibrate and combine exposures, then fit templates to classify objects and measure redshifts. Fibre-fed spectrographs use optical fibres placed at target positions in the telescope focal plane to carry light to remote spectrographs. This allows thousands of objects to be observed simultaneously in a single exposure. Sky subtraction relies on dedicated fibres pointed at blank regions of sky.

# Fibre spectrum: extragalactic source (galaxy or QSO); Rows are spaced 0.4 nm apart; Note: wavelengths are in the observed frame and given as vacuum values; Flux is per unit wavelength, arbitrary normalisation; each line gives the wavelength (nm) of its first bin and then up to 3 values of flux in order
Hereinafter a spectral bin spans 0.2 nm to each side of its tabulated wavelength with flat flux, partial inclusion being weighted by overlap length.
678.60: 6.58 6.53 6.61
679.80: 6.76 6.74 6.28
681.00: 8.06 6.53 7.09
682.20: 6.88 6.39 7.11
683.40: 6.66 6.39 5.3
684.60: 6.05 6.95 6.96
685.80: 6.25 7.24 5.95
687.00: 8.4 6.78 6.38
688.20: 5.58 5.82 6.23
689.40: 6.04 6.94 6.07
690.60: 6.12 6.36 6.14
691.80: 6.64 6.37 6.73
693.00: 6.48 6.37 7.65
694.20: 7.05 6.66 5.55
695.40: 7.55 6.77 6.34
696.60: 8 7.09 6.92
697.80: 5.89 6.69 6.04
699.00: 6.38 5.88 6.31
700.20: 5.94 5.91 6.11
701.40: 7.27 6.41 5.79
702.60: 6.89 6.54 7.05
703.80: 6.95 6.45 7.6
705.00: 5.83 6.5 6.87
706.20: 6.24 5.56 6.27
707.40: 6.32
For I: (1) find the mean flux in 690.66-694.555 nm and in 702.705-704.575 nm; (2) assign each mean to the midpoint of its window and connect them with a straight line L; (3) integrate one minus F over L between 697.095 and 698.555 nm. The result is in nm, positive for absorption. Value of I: 0.050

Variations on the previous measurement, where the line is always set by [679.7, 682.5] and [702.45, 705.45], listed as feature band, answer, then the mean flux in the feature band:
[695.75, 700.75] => 0.22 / 6.47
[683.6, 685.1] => 0.16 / 6.12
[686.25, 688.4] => 0.06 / 6.66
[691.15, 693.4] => 0.12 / 6.46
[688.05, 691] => 0.30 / 6.14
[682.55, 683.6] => 0.02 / 6.77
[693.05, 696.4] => 0.03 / 6.73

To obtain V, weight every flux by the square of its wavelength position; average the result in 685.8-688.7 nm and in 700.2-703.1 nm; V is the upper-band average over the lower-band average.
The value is 1.01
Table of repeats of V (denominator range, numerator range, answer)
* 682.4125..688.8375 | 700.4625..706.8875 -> 1.05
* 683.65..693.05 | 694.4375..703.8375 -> 1.05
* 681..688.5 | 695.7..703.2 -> 1.02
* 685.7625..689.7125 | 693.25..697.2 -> 1.09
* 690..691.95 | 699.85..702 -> 1.04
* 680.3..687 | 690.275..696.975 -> 1.03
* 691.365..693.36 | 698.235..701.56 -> 0.98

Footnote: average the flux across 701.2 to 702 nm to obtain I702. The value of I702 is 6.84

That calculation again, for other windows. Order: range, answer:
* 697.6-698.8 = 6.21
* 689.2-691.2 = 6.31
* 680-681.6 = 6.9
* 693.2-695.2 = 6.66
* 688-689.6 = 5.92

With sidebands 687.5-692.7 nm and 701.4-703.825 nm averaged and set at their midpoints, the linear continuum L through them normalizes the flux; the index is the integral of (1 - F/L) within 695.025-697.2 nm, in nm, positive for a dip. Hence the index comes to -0.20 nm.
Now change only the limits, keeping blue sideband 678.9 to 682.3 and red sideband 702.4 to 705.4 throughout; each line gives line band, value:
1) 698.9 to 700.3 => 0.13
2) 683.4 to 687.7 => 0.12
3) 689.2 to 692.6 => 0.22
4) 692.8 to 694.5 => -0.02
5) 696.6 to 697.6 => -0.06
